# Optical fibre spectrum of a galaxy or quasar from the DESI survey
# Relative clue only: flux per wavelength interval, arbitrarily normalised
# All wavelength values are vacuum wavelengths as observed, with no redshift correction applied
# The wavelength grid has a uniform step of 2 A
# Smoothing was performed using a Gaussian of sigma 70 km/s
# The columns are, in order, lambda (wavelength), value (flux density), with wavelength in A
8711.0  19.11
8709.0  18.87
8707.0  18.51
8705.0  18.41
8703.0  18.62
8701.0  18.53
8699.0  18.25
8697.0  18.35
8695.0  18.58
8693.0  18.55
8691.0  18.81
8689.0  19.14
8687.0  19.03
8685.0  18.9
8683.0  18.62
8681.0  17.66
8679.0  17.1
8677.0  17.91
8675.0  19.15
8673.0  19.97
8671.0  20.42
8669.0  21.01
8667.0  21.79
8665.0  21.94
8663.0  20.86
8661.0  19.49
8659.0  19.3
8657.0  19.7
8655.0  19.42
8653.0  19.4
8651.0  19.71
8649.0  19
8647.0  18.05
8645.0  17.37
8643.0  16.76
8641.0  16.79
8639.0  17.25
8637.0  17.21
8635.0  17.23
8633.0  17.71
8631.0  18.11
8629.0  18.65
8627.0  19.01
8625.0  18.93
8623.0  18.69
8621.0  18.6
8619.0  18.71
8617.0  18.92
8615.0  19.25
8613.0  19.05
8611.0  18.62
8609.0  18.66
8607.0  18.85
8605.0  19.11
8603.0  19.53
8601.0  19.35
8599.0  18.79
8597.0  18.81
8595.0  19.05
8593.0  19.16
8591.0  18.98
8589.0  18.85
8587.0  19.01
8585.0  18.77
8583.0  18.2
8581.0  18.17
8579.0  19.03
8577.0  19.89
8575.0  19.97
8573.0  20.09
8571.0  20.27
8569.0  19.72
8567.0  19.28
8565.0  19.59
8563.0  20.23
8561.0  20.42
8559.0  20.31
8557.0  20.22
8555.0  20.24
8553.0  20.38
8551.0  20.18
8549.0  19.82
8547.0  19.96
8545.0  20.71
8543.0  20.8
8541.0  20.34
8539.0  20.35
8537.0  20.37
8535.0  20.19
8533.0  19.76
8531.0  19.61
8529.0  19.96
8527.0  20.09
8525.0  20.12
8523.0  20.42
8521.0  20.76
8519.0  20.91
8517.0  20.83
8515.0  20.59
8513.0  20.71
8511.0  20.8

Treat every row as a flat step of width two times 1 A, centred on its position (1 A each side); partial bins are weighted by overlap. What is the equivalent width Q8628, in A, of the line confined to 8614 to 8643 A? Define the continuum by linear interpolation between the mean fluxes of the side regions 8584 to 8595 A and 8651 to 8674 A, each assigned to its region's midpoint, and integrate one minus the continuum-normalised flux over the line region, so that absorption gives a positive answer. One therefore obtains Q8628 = 2.20 A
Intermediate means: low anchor 19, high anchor 20.3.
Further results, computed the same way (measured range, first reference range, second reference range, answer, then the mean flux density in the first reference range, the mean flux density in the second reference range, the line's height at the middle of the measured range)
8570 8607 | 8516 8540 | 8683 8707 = 1.0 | 20.3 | 18.6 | 19.7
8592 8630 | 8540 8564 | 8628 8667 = 0.8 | 20.3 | 18.7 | 19.3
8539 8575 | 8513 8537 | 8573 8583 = -0.9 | 20.3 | 19.2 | 19.7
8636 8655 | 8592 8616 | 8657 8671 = 2.0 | 19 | 20.6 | 20.1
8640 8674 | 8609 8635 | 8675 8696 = -1.7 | 18.6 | 18.5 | 18.5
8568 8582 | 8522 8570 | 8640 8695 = 0.2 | 20.1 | 19.1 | 19.9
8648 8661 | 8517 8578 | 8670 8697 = -0.3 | 20.2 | 18.7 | 19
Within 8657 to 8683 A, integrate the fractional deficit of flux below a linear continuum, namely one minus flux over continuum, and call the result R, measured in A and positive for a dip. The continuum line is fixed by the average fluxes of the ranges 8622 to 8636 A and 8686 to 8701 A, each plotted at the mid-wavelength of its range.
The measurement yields -1.6 A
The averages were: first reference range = 18.3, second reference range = 18.7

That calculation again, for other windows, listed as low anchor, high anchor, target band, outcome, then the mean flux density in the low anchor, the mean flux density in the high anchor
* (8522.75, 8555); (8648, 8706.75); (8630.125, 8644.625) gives 1.6 A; 20.2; 19.2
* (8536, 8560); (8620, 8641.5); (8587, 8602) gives 0.0 A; 20.3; 18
